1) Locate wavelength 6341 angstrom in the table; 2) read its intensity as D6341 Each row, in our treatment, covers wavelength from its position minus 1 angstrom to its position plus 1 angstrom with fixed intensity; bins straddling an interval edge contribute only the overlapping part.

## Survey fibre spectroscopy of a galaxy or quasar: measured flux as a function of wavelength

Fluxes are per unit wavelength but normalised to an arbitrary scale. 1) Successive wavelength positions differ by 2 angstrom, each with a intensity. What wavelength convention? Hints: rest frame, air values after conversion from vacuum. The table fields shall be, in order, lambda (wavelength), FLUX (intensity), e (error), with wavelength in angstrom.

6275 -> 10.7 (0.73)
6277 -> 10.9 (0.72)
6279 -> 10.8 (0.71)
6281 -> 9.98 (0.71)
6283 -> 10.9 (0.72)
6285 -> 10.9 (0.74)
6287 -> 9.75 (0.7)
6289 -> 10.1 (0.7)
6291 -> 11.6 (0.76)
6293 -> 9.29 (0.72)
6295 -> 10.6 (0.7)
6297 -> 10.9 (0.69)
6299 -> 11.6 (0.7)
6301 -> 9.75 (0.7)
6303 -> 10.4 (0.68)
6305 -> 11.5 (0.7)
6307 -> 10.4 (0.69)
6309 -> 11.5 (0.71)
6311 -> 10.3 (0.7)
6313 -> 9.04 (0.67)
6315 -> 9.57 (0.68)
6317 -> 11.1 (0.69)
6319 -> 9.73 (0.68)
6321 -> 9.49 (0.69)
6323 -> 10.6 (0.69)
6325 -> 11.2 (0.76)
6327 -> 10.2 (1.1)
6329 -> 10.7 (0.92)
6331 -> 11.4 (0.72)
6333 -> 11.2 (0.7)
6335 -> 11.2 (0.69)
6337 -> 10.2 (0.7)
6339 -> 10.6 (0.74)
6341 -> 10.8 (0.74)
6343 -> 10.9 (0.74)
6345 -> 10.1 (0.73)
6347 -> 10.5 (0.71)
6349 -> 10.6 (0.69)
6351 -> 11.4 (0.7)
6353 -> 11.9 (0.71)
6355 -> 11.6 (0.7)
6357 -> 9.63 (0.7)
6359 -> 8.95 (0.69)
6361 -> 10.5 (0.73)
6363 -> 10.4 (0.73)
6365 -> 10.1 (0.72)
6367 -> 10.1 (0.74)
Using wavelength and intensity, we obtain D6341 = 10.8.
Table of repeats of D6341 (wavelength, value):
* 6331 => 11.4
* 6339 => 10.6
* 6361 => 10.5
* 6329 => 10.7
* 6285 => 10.9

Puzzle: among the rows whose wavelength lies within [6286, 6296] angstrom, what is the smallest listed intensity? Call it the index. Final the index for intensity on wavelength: 9.29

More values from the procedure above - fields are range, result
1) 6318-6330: 9.49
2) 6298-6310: 9.75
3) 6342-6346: 10.1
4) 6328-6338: 10.2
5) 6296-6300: 10.9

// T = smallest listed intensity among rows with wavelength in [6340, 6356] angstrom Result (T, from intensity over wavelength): 10.1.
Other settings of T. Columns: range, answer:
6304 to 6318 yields 9.04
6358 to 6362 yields 8.95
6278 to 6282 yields 9.98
